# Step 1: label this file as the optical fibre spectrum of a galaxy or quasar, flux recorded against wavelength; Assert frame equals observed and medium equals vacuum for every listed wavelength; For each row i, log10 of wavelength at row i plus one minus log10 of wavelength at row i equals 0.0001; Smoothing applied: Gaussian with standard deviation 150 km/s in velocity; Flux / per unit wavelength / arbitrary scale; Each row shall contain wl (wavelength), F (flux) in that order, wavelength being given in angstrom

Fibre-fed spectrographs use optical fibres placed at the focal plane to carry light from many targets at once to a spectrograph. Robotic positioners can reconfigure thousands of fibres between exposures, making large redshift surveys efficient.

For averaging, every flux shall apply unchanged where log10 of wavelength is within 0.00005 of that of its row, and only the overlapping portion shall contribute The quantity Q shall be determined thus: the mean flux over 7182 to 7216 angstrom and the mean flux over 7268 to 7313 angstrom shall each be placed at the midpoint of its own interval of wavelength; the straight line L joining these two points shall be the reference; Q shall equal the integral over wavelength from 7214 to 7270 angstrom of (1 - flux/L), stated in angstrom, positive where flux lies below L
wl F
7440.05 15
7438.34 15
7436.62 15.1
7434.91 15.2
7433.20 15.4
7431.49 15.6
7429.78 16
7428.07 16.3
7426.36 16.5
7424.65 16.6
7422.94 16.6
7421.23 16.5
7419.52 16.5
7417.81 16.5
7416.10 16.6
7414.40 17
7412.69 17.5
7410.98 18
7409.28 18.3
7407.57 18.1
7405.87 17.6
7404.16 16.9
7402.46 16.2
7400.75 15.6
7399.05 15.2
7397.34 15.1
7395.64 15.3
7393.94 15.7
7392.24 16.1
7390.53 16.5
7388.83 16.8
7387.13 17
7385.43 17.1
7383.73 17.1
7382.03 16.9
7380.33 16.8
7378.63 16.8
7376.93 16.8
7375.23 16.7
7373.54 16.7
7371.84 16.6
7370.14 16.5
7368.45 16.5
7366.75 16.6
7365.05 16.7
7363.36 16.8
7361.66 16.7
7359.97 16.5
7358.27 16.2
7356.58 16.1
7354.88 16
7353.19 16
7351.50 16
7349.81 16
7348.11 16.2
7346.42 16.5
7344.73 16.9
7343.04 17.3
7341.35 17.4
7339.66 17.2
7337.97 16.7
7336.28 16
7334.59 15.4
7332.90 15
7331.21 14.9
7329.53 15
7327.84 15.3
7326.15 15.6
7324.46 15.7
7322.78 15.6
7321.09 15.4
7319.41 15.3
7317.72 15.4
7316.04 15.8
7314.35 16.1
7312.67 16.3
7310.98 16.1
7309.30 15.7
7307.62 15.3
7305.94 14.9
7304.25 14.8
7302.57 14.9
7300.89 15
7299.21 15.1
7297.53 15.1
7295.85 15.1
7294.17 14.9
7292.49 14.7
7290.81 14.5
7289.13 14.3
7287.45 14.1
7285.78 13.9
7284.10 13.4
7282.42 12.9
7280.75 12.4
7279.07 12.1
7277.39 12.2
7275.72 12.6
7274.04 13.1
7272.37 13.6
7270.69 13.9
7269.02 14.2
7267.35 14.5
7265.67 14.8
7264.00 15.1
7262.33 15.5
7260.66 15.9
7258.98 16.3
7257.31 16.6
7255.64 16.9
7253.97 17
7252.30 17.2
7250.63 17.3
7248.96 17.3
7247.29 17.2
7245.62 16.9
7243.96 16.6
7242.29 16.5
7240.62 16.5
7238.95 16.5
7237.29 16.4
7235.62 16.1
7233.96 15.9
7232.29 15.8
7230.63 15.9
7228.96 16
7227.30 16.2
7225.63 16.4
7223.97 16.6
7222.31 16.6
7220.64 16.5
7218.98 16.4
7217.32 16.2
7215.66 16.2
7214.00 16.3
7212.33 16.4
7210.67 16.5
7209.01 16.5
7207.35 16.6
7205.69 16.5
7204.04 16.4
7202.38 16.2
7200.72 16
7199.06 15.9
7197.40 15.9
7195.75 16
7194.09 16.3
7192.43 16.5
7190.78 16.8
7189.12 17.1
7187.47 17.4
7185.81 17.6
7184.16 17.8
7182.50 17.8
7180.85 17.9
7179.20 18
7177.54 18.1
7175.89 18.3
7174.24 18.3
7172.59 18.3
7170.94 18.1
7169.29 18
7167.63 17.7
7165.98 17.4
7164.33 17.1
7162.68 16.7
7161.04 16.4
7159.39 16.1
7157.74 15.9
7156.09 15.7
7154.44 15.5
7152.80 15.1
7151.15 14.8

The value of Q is -2.72 angstrom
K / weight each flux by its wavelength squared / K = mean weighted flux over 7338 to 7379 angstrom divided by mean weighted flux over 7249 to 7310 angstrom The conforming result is 1.15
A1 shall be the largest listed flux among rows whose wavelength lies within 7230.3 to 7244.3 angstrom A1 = 16.6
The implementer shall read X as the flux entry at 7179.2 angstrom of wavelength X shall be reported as 18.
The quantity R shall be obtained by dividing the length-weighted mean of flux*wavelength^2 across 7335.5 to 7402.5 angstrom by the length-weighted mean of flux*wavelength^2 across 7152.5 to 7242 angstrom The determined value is 1.0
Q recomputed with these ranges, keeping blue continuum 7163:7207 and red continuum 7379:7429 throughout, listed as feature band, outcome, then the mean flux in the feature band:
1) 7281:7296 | 2.5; 14.1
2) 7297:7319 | 1.9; 15.4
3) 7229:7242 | 0.7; 16.2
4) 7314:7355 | 2.1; 15.9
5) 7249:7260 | 0.1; 16.9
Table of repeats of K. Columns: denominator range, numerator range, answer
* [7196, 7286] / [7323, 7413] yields 1.09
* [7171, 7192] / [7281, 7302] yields 0.83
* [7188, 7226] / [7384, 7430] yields 1.07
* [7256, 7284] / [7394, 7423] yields 1.22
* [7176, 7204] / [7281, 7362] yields 0.95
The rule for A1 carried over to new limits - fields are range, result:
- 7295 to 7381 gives 17.4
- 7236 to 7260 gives 17.3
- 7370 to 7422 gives 18.3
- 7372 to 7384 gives 17.1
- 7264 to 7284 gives 15.1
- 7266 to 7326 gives 16.3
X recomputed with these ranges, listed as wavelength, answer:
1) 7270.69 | 13.9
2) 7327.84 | 15.3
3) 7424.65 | 16.6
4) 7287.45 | 14.1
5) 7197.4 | 15.9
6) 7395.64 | 15.3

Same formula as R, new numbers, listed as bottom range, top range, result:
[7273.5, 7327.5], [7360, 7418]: 1.17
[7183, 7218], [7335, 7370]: 1.04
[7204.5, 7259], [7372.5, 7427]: 1.06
